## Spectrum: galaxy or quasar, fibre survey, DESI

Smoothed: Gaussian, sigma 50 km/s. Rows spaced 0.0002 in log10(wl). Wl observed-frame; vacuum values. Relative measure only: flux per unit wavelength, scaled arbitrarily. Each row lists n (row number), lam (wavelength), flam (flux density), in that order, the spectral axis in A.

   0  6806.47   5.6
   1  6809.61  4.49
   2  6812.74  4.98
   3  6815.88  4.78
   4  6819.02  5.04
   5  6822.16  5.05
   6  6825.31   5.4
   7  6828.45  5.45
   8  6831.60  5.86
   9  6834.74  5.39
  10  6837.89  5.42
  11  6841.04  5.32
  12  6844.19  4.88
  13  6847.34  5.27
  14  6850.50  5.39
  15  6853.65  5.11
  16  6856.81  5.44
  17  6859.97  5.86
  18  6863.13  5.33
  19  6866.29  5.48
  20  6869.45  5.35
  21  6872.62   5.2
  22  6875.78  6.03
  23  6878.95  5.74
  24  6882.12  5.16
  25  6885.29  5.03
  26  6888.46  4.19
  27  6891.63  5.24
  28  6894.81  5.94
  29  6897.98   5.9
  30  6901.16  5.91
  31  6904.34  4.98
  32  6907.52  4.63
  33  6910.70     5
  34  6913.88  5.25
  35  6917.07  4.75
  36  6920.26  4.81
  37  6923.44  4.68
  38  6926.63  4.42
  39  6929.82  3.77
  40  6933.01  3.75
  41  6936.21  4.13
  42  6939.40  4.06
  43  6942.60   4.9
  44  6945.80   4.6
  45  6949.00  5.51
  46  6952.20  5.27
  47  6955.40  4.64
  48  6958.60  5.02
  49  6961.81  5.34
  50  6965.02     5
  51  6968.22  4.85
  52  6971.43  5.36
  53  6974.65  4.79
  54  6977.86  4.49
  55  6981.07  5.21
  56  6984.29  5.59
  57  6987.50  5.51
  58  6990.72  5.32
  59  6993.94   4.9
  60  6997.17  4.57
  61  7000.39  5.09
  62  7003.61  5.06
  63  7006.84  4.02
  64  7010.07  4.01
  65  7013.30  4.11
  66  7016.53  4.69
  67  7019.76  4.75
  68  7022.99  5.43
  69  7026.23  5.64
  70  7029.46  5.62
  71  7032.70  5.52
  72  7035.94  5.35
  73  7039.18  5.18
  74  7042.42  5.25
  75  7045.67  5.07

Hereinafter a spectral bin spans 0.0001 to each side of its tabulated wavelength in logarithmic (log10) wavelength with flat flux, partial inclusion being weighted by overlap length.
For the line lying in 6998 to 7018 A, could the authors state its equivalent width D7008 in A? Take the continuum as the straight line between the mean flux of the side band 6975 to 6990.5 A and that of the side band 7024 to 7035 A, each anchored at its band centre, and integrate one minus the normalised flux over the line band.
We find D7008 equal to 3.3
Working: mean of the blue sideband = 5.18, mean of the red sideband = 5.57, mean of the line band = 4.5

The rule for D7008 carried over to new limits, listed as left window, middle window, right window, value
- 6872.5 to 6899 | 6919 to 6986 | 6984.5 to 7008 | 4.7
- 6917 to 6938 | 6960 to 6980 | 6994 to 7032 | -1.8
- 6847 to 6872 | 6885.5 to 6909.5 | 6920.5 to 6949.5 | -1.7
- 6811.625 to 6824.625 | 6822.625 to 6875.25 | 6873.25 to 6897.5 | -2.4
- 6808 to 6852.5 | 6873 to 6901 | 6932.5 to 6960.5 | -2.7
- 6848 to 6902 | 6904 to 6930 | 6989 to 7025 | 2.3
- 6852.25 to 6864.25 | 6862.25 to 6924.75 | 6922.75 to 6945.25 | -4.5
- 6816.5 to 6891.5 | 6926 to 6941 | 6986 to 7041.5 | 3.4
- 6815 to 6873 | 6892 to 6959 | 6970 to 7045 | 4.1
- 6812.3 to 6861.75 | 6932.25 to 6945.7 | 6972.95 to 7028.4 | 2.0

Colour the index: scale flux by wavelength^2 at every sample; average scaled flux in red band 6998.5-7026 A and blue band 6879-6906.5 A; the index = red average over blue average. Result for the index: 0.92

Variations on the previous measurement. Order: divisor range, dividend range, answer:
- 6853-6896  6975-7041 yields 0.97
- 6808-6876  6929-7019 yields 0.94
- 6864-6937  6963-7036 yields 1.02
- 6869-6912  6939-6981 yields 0.95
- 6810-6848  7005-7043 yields 1.01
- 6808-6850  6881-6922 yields 1.01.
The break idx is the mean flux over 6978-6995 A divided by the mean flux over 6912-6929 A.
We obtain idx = 1.11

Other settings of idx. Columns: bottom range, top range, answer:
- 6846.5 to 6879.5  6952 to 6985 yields 0.92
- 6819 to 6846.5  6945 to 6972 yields 0.95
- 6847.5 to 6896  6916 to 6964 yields 0.87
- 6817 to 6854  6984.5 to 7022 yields 0.90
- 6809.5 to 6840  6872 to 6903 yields 1.04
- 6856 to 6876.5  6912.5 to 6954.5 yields 0.84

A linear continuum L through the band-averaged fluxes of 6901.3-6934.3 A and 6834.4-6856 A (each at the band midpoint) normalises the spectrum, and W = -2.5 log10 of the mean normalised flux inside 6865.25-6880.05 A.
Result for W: -0.11 mag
